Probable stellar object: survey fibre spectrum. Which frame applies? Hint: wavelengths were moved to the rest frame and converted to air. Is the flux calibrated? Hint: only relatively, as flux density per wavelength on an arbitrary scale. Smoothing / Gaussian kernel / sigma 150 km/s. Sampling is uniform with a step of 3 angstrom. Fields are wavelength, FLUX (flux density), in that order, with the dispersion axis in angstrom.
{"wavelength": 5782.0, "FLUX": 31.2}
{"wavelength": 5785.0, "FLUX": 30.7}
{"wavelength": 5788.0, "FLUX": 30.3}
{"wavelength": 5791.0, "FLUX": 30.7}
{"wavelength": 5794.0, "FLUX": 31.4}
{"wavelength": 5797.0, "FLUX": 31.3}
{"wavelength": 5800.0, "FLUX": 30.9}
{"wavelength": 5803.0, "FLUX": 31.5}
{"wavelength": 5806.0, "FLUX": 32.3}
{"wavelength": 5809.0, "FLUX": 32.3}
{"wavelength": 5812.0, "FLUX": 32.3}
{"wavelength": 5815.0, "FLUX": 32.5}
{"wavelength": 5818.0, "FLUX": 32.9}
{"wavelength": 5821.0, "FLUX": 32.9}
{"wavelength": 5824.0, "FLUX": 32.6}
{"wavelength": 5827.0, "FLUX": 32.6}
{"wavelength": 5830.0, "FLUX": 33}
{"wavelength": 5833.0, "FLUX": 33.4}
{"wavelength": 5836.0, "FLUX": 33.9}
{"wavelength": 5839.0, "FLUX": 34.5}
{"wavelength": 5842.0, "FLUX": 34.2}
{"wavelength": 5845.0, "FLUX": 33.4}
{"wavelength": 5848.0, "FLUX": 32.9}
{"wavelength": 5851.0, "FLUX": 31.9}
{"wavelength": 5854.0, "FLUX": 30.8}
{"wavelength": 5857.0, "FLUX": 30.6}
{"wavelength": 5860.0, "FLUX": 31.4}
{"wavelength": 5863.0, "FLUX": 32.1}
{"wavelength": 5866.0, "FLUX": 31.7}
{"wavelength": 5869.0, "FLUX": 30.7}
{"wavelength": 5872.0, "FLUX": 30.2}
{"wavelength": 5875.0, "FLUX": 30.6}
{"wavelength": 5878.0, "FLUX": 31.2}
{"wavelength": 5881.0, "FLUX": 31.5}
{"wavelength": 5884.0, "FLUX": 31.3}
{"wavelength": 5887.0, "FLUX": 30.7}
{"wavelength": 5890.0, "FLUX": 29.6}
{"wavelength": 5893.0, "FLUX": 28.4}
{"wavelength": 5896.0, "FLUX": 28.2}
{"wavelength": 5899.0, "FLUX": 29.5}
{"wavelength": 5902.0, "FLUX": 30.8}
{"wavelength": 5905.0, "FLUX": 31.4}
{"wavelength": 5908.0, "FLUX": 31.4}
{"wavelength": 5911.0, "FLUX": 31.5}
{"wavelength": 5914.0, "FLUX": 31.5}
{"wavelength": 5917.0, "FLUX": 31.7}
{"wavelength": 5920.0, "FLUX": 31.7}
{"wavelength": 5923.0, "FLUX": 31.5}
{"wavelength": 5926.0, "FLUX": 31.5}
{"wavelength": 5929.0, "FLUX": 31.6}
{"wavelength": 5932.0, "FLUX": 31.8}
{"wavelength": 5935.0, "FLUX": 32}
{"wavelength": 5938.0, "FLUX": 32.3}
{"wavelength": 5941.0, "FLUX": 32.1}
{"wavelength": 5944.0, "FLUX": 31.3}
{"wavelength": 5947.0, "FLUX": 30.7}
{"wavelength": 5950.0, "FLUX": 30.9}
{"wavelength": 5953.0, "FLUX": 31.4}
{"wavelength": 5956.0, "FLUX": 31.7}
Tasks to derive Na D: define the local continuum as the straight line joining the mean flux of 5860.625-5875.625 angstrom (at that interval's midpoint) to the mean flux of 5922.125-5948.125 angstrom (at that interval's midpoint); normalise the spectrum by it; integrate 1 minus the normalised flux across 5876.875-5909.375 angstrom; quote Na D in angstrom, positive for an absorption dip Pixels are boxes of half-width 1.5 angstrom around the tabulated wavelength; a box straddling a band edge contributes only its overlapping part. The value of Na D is 1.0 angstrom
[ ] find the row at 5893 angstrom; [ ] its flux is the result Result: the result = 28.4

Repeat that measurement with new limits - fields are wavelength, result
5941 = 32.1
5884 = 31.3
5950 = 30.9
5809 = 32.3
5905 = 31.4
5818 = 32.9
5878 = 31.2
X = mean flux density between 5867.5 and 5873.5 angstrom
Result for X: 30.4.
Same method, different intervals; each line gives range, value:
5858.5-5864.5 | 31.8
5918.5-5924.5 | 31.6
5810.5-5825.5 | 32.6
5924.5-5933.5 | 31.6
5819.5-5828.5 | 32.7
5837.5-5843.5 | 34.4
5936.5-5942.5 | 32.2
